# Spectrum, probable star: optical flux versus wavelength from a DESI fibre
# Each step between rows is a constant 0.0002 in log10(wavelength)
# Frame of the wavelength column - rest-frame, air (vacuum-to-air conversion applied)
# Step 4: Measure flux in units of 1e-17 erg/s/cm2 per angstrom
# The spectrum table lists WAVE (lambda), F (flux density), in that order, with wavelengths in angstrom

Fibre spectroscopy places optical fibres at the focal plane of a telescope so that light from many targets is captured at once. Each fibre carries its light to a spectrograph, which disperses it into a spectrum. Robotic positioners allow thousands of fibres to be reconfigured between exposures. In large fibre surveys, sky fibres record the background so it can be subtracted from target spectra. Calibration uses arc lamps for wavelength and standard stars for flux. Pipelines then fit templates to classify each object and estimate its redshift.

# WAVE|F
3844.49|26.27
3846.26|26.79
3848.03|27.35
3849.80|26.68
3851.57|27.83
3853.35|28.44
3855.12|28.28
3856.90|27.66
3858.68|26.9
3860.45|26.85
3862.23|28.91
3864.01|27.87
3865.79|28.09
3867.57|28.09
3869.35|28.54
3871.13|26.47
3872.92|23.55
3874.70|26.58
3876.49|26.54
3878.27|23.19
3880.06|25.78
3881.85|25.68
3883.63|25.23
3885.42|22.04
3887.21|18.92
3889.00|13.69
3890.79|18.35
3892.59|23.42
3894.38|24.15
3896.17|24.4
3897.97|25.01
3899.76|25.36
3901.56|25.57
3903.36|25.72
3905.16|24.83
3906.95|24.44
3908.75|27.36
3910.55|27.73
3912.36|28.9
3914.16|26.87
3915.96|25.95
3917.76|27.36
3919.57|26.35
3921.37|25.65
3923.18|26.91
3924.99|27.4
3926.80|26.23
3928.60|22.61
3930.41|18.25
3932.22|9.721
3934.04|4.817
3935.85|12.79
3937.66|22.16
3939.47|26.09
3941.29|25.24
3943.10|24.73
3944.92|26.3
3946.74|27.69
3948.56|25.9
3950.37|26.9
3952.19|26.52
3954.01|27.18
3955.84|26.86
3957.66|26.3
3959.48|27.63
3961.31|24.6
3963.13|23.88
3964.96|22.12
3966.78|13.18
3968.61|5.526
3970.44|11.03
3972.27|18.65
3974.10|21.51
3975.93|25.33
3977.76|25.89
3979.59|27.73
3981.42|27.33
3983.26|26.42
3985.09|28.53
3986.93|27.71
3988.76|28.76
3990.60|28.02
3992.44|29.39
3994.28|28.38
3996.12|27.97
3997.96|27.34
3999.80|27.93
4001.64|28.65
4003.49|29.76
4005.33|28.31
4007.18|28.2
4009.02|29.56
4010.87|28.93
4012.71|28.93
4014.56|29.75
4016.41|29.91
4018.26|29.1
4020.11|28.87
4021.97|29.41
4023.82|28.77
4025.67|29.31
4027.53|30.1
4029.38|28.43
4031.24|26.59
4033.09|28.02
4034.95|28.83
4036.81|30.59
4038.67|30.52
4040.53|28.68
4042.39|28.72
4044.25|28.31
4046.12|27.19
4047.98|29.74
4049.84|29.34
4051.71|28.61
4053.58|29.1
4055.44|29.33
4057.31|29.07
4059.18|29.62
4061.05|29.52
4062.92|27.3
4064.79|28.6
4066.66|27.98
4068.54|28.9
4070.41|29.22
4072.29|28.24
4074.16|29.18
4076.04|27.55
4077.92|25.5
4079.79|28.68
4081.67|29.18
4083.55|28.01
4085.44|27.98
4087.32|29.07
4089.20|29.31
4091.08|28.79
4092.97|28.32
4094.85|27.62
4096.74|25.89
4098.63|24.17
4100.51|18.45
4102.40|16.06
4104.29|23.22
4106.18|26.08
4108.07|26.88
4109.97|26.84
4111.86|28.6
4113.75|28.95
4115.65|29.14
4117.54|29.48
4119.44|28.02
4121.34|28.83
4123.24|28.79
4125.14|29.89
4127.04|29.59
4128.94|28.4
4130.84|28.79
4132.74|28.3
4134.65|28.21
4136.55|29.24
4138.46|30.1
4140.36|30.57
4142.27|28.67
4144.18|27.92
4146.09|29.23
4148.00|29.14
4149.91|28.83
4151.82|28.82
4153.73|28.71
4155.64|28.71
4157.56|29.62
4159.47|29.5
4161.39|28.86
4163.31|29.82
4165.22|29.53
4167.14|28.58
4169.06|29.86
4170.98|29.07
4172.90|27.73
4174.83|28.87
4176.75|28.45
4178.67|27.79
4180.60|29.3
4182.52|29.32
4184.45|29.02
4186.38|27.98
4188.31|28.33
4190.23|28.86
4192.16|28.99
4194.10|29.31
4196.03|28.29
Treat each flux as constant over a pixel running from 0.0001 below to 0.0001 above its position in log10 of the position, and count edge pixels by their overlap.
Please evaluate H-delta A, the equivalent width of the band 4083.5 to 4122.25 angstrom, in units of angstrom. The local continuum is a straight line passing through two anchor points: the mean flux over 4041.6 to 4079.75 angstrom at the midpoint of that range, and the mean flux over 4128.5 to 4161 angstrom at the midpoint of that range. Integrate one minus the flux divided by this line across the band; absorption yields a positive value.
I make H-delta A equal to 2.9 angstrom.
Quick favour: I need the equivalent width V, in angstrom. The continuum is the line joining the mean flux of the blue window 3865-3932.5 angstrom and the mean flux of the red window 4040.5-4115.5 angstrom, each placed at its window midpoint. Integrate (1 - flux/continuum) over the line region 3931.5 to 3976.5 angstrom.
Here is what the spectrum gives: 7.4 angstrom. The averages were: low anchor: 24.6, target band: 21.3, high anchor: 27.5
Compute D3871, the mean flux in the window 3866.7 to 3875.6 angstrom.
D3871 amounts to 26.6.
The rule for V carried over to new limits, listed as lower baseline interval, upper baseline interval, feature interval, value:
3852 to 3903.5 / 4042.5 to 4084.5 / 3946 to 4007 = 4.12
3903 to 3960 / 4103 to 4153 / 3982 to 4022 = -4.37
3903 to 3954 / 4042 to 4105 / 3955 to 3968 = 0.91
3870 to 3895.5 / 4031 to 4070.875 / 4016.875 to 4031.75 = -0.52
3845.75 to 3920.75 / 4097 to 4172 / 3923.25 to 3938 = 4.38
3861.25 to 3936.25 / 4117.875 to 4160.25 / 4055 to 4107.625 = 1.19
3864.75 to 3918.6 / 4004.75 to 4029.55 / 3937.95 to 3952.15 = 0.40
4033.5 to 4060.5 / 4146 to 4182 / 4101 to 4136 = 2.01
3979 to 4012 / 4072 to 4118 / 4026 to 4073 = -2.31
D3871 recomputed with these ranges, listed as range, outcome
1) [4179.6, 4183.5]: 29.3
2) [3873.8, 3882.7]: 25.5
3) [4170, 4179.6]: 28.4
